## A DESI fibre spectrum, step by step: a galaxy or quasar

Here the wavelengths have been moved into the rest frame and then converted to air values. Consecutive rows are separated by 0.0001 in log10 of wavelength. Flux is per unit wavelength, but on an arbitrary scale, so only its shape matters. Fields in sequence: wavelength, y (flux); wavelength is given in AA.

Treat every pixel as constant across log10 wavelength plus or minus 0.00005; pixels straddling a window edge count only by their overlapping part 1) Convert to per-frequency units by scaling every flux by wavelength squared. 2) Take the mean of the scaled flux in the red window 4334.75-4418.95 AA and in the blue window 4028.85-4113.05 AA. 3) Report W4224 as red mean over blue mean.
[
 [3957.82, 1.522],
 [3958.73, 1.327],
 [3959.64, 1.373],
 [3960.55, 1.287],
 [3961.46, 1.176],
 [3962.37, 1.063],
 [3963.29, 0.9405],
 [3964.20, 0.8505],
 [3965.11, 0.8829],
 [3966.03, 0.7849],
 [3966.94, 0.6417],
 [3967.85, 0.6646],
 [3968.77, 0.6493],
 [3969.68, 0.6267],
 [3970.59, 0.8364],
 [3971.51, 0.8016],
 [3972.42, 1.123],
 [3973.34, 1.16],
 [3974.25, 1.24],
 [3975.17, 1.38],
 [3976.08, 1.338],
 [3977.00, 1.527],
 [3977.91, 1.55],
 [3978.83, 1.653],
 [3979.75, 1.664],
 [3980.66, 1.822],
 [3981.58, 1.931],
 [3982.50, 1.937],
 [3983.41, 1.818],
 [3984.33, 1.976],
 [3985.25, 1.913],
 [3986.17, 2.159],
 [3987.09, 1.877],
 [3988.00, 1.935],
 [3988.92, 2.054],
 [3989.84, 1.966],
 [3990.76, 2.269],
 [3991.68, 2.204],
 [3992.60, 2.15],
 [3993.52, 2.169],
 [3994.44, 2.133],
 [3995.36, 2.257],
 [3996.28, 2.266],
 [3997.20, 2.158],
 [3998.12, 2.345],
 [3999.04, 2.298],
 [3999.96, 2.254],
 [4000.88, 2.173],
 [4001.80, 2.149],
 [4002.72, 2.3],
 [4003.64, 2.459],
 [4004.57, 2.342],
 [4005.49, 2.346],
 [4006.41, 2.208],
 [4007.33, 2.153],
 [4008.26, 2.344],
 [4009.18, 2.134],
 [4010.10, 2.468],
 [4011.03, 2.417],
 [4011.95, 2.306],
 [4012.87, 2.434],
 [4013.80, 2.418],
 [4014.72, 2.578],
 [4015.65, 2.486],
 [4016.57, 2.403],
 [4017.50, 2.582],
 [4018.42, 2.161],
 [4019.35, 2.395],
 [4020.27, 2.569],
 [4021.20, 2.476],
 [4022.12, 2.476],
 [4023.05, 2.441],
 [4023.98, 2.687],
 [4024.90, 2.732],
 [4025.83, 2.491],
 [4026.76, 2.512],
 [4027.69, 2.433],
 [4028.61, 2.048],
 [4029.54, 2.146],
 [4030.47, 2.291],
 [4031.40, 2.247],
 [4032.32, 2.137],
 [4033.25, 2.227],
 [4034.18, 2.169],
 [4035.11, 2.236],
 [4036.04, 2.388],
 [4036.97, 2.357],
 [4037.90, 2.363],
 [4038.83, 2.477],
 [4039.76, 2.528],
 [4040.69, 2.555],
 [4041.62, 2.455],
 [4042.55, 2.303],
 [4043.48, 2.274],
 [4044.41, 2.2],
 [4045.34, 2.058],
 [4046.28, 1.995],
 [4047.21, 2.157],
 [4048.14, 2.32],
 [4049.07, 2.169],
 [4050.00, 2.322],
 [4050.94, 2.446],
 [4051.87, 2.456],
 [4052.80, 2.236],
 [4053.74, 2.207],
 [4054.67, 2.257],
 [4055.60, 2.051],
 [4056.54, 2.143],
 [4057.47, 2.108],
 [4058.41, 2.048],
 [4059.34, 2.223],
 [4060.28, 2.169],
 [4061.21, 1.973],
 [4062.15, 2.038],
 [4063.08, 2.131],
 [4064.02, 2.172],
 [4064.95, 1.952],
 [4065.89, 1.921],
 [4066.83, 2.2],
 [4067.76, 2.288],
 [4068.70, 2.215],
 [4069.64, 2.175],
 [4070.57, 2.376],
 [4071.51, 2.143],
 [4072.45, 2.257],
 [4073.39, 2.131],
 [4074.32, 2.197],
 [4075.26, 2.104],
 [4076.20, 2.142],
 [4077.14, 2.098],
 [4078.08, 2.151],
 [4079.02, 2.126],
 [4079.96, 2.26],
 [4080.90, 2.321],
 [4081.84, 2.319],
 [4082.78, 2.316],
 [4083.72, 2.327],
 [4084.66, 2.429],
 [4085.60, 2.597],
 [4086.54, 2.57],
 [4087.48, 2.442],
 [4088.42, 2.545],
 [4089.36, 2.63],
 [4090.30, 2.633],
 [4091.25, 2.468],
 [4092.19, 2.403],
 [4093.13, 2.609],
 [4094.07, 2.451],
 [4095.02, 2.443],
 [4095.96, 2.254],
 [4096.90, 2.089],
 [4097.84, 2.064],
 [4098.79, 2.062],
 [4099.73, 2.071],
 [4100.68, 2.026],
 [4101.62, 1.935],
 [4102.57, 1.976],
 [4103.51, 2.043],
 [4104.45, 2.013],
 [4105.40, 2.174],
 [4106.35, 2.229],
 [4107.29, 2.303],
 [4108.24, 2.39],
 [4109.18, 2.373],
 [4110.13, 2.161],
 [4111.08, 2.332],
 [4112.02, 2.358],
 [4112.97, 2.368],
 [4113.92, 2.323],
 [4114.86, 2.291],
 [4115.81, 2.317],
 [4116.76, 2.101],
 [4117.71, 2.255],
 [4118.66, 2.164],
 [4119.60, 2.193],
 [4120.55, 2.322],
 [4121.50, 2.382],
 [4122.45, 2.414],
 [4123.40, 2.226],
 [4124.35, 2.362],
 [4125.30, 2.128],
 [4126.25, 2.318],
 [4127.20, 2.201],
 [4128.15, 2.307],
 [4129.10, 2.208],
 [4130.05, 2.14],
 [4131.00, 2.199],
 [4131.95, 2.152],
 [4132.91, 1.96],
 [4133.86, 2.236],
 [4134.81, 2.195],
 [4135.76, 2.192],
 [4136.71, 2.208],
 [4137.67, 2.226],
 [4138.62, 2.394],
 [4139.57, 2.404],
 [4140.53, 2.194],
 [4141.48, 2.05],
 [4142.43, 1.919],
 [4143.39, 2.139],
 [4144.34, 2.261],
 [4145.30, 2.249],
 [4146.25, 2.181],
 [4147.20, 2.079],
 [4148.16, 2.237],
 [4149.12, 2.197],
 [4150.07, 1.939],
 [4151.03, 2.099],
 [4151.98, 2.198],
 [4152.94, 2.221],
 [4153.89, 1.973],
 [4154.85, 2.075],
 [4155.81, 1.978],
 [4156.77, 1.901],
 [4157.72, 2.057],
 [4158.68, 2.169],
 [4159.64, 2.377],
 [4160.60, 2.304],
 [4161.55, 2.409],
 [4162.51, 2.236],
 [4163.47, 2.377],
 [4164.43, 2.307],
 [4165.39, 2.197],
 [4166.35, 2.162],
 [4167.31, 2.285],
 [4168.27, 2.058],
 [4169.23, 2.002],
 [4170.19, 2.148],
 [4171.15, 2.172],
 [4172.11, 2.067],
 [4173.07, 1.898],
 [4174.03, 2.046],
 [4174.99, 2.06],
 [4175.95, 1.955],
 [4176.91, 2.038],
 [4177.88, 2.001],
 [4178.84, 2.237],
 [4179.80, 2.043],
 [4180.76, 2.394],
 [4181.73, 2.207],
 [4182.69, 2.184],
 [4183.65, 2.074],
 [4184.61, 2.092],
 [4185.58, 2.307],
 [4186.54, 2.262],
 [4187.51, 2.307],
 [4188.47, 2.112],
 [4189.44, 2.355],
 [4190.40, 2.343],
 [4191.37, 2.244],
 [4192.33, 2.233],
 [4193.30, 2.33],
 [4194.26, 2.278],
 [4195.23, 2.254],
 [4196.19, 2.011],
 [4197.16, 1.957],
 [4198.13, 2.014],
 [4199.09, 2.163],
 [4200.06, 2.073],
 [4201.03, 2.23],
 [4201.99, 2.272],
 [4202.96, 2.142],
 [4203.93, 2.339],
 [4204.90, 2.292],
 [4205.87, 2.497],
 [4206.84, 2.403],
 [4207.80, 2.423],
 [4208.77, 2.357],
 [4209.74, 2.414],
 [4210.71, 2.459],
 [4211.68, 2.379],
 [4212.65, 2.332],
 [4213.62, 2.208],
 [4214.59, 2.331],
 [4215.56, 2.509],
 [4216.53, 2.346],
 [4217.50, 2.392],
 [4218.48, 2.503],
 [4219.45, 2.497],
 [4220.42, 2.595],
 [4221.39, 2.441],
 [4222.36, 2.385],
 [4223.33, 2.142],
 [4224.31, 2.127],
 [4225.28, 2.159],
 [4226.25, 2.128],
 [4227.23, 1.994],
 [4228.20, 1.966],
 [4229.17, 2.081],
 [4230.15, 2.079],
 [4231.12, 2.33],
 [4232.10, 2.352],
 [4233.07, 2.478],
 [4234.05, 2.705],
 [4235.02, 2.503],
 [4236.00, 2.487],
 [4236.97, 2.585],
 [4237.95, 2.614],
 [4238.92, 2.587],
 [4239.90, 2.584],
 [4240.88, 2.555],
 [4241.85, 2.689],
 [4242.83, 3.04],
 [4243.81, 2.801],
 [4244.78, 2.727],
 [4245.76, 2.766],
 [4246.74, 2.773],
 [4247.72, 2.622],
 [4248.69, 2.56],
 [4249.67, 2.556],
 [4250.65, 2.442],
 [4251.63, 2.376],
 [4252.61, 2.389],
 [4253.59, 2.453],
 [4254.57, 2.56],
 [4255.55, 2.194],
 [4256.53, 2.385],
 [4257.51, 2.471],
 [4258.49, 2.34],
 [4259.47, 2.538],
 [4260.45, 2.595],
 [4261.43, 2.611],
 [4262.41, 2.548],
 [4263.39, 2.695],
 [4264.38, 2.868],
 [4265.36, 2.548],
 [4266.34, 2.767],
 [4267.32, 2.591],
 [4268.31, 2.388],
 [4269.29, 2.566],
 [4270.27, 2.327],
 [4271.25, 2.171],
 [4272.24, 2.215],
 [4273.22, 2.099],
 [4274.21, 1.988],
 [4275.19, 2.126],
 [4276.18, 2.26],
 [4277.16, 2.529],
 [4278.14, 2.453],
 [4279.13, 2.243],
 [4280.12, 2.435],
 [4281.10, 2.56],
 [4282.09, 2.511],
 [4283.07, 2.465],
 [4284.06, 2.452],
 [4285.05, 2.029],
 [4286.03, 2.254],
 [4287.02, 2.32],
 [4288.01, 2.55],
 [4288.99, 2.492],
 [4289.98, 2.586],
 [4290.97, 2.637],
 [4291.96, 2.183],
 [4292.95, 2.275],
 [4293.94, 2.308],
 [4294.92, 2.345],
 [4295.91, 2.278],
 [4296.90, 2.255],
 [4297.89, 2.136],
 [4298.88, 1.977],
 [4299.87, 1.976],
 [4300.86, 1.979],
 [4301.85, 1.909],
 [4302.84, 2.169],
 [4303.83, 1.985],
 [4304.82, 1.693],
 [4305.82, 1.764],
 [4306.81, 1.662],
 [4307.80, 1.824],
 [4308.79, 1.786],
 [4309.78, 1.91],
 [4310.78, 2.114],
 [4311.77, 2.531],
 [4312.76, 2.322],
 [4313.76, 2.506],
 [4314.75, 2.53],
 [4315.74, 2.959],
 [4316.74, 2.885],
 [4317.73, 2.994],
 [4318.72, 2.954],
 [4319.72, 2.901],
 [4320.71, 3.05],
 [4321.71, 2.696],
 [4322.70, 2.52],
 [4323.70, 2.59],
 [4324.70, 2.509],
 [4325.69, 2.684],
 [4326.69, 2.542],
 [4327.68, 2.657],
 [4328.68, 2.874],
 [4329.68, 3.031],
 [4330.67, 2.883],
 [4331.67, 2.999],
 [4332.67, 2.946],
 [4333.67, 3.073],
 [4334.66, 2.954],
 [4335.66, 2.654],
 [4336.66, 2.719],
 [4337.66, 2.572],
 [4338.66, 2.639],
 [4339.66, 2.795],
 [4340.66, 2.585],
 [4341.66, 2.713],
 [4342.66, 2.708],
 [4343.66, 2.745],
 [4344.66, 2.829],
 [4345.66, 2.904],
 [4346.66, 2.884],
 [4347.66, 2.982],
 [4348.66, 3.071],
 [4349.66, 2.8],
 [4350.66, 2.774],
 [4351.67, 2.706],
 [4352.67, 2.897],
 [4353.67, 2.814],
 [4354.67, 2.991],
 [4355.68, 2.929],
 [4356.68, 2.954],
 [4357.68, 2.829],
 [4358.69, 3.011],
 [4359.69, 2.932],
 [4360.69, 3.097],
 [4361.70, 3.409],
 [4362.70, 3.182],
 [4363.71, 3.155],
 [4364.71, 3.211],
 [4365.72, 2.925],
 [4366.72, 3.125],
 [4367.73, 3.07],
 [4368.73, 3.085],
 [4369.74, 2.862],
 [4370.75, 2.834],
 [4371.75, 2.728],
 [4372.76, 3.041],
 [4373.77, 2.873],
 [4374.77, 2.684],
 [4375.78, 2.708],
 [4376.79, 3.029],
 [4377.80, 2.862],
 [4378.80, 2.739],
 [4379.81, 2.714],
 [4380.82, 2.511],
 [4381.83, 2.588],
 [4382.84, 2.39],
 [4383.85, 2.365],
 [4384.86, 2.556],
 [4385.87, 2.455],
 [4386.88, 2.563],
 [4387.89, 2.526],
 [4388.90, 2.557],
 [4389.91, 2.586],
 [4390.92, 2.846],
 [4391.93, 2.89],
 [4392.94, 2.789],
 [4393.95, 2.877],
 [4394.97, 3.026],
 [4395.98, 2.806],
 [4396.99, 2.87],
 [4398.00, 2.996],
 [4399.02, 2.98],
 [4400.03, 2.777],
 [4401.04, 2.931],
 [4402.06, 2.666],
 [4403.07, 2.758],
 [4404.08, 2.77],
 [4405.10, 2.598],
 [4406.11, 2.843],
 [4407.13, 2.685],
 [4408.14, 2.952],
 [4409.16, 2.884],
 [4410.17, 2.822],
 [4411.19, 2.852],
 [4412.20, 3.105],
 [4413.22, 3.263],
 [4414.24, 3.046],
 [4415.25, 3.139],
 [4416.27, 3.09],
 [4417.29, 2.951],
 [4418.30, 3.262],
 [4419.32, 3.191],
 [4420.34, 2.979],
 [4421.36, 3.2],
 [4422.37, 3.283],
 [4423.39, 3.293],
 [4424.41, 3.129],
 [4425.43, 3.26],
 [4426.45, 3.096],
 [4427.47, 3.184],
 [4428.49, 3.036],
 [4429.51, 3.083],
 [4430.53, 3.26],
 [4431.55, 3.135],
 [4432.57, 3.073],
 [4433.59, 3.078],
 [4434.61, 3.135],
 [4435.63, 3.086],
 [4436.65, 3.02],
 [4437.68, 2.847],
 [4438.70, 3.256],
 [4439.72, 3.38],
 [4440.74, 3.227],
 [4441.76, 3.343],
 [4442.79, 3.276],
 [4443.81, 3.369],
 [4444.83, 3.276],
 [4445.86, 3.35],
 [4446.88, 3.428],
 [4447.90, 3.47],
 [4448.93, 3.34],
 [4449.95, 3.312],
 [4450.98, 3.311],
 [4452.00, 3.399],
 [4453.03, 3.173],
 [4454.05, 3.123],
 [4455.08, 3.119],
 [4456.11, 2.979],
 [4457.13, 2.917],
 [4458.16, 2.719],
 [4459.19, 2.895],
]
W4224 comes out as 1.5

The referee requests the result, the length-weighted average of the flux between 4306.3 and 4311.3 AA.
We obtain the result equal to 1.86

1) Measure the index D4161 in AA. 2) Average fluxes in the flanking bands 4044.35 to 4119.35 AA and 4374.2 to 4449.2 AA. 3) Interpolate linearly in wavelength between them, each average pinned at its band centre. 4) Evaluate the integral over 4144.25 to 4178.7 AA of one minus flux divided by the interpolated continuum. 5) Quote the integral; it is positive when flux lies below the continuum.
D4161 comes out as 3.9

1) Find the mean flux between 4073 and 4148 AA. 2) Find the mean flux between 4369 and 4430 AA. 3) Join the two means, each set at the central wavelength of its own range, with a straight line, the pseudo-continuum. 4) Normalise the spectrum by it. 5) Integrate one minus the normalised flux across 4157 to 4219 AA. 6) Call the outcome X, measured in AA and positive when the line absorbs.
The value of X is 4.9 AA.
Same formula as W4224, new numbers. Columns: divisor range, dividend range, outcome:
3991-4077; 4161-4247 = 1.10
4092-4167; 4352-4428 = 1.49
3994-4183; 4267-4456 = 1.40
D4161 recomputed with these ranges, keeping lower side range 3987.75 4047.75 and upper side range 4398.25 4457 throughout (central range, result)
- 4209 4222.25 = 1.4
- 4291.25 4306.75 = 4.2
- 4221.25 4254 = 3.4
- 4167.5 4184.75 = 3.4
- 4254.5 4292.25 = 5.1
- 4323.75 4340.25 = 0.8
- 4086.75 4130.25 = 3.7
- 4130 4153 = 3.4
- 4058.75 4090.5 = 2.3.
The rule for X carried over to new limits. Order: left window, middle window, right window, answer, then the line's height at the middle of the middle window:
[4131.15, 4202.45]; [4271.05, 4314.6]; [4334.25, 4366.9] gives 7.3 AA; 2.66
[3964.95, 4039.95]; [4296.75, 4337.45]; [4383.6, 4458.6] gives 4.5 AA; 2.77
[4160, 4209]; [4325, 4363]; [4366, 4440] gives -1.9 AA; 2.72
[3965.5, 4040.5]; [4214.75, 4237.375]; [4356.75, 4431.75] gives 1.8 AA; 2.54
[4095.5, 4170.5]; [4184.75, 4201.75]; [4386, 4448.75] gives 1.2 AA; 2.37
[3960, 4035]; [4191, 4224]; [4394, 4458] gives 2.6 AA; 2.5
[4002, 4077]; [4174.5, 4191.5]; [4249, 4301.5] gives 1.2 AA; 2.34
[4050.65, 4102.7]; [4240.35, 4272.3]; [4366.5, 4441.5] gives 0.7 AA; 2.61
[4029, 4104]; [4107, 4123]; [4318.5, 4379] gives 0.4 AA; 2.35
